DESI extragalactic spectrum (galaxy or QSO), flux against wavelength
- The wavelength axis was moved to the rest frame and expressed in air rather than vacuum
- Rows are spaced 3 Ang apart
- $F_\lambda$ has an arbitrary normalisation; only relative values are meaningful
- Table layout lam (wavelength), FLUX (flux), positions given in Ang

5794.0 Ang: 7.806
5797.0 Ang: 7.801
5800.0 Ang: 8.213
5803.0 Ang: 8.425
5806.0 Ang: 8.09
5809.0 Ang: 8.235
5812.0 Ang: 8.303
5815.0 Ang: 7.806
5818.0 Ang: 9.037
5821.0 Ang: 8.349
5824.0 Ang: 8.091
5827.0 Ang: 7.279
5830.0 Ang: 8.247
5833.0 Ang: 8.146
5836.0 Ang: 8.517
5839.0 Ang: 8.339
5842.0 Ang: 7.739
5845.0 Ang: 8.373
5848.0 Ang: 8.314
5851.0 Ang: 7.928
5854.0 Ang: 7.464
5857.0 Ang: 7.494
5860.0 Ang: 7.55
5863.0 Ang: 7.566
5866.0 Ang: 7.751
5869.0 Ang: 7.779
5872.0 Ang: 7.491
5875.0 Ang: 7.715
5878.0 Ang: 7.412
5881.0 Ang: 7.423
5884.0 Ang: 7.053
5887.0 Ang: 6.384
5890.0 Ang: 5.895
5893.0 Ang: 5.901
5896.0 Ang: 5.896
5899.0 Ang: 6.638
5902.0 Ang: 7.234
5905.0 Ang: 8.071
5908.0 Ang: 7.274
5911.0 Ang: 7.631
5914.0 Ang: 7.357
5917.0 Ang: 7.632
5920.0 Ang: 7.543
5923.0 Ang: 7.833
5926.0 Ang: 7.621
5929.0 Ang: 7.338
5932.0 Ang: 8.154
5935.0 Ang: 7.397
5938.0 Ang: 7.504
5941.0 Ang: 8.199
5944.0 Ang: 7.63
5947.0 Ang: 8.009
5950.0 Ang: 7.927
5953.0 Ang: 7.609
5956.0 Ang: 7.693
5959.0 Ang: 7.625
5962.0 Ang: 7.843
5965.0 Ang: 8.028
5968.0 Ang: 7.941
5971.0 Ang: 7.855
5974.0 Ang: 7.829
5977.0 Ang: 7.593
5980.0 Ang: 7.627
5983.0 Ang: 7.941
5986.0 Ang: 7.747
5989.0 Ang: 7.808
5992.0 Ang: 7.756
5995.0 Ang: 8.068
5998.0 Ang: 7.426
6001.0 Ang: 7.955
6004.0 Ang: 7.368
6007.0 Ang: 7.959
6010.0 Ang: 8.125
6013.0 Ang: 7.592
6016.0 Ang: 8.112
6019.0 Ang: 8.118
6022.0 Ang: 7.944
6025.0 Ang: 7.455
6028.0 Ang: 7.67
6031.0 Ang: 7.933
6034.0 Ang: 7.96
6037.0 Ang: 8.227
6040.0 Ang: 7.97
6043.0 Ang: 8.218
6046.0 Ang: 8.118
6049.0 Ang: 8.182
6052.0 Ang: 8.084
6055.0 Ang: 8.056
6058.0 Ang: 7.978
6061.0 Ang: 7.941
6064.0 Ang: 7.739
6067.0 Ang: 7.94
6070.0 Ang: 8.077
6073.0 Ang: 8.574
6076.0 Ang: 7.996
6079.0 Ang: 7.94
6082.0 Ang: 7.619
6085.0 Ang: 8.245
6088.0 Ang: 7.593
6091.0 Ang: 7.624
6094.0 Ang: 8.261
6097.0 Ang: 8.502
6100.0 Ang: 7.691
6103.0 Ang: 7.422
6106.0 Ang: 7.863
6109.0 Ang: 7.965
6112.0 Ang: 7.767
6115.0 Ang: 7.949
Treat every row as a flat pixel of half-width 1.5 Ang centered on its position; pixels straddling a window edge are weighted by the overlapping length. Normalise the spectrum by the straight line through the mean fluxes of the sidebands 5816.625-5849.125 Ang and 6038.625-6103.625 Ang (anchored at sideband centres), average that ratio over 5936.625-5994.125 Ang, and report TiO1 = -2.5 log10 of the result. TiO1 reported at 0.04 mag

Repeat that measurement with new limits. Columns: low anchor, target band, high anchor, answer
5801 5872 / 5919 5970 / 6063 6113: 0.03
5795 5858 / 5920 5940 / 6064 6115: 0.05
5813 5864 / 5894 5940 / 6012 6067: 0.08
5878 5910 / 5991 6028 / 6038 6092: -0.03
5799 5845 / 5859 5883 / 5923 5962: 0.06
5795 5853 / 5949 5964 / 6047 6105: 0.04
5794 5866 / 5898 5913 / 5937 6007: 0.07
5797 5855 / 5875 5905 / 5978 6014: 0.18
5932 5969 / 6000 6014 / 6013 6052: 0.02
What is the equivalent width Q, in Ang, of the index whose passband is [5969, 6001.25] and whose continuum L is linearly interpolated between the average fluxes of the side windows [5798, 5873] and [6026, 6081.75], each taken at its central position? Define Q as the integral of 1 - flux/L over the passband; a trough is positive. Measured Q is 1.0 Ang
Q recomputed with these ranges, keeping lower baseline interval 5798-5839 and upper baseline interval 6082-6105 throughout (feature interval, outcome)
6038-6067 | -0.4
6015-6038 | 0.1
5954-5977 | 0.6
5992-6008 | 0.5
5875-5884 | 0.8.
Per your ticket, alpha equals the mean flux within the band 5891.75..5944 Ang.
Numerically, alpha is 7.38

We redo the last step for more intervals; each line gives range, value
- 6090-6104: 7.93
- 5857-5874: 7.62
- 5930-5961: 7.77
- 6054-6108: 7.95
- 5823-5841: 8.09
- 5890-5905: 6.53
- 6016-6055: 8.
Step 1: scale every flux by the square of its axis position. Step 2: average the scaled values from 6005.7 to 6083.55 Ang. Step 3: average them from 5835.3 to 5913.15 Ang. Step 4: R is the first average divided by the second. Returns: 1.14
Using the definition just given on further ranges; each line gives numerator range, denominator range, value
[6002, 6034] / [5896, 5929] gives 1.10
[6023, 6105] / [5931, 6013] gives 1.05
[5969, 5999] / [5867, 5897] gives 1.16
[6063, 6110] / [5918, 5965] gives 1.08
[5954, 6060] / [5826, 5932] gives 1.10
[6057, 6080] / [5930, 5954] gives 1.07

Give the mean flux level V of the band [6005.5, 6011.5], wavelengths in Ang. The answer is 8.04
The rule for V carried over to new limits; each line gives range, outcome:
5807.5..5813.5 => 8.27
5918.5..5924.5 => 7.69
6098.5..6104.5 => 7.56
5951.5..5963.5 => 7.69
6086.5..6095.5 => 7.83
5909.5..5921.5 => 7.54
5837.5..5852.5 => 8.14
